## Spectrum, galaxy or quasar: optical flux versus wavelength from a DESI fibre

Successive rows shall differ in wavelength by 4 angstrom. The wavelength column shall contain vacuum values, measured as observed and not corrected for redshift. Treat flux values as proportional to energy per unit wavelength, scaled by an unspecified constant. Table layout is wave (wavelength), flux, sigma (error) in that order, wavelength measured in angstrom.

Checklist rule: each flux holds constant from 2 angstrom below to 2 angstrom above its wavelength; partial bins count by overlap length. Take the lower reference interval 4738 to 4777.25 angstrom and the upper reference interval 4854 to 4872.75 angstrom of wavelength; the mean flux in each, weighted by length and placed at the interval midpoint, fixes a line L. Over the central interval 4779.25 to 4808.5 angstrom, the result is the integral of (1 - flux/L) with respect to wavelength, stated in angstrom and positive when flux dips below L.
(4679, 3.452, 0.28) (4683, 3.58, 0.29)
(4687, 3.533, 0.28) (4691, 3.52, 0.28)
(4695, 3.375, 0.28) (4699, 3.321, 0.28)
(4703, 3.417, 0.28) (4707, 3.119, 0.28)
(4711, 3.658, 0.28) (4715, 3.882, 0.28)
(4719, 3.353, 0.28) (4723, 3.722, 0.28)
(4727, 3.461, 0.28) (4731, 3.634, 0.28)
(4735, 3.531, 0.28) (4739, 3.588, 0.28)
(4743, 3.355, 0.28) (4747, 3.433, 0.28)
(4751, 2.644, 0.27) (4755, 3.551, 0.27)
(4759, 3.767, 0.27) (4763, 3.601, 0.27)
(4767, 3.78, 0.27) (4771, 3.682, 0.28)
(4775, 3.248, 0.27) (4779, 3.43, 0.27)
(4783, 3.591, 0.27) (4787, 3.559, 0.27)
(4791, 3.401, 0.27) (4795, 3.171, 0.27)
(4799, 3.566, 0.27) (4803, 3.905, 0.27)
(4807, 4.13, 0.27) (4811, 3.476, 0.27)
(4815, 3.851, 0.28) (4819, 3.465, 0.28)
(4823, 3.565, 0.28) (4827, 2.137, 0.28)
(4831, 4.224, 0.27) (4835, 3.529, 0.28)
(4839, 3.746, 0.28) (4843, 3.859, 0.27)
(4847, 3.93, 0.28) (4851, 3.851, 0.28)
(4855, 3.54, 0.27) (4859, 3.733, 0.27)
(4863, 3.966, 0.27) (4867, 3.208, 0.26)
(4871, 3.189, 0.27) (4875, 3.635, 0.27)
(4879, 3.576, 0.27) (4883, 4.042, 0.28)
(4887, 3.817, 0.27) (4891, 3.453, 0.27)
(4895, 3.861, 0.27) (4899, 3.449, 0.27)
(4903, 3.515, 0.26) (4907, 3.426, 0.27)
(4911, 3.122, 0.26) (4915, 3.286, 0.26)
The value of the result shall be -0.9 angstrom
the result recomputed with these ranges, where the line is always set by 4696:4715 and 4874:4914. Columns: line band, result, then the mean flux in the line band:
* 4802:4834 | -0.56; 3.58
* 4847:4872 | -0.50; 3.62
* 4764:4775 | -0.47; 3.63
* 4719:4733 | -0.49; 3.57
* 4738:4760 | 0.65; 3.36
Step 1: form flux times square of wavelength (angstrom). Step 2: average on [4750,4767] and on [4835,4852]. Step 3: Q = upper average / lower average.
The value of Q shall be 1.13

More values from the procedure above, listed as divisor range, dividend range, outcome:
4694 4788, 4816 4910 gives 1.08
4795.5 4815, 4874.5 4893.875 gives 1.03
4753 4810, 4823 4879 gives 1.02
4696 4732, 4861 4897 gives 1.11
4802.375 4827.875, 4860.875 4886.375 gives 1.05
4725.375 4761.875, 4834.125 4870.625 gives 1.12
